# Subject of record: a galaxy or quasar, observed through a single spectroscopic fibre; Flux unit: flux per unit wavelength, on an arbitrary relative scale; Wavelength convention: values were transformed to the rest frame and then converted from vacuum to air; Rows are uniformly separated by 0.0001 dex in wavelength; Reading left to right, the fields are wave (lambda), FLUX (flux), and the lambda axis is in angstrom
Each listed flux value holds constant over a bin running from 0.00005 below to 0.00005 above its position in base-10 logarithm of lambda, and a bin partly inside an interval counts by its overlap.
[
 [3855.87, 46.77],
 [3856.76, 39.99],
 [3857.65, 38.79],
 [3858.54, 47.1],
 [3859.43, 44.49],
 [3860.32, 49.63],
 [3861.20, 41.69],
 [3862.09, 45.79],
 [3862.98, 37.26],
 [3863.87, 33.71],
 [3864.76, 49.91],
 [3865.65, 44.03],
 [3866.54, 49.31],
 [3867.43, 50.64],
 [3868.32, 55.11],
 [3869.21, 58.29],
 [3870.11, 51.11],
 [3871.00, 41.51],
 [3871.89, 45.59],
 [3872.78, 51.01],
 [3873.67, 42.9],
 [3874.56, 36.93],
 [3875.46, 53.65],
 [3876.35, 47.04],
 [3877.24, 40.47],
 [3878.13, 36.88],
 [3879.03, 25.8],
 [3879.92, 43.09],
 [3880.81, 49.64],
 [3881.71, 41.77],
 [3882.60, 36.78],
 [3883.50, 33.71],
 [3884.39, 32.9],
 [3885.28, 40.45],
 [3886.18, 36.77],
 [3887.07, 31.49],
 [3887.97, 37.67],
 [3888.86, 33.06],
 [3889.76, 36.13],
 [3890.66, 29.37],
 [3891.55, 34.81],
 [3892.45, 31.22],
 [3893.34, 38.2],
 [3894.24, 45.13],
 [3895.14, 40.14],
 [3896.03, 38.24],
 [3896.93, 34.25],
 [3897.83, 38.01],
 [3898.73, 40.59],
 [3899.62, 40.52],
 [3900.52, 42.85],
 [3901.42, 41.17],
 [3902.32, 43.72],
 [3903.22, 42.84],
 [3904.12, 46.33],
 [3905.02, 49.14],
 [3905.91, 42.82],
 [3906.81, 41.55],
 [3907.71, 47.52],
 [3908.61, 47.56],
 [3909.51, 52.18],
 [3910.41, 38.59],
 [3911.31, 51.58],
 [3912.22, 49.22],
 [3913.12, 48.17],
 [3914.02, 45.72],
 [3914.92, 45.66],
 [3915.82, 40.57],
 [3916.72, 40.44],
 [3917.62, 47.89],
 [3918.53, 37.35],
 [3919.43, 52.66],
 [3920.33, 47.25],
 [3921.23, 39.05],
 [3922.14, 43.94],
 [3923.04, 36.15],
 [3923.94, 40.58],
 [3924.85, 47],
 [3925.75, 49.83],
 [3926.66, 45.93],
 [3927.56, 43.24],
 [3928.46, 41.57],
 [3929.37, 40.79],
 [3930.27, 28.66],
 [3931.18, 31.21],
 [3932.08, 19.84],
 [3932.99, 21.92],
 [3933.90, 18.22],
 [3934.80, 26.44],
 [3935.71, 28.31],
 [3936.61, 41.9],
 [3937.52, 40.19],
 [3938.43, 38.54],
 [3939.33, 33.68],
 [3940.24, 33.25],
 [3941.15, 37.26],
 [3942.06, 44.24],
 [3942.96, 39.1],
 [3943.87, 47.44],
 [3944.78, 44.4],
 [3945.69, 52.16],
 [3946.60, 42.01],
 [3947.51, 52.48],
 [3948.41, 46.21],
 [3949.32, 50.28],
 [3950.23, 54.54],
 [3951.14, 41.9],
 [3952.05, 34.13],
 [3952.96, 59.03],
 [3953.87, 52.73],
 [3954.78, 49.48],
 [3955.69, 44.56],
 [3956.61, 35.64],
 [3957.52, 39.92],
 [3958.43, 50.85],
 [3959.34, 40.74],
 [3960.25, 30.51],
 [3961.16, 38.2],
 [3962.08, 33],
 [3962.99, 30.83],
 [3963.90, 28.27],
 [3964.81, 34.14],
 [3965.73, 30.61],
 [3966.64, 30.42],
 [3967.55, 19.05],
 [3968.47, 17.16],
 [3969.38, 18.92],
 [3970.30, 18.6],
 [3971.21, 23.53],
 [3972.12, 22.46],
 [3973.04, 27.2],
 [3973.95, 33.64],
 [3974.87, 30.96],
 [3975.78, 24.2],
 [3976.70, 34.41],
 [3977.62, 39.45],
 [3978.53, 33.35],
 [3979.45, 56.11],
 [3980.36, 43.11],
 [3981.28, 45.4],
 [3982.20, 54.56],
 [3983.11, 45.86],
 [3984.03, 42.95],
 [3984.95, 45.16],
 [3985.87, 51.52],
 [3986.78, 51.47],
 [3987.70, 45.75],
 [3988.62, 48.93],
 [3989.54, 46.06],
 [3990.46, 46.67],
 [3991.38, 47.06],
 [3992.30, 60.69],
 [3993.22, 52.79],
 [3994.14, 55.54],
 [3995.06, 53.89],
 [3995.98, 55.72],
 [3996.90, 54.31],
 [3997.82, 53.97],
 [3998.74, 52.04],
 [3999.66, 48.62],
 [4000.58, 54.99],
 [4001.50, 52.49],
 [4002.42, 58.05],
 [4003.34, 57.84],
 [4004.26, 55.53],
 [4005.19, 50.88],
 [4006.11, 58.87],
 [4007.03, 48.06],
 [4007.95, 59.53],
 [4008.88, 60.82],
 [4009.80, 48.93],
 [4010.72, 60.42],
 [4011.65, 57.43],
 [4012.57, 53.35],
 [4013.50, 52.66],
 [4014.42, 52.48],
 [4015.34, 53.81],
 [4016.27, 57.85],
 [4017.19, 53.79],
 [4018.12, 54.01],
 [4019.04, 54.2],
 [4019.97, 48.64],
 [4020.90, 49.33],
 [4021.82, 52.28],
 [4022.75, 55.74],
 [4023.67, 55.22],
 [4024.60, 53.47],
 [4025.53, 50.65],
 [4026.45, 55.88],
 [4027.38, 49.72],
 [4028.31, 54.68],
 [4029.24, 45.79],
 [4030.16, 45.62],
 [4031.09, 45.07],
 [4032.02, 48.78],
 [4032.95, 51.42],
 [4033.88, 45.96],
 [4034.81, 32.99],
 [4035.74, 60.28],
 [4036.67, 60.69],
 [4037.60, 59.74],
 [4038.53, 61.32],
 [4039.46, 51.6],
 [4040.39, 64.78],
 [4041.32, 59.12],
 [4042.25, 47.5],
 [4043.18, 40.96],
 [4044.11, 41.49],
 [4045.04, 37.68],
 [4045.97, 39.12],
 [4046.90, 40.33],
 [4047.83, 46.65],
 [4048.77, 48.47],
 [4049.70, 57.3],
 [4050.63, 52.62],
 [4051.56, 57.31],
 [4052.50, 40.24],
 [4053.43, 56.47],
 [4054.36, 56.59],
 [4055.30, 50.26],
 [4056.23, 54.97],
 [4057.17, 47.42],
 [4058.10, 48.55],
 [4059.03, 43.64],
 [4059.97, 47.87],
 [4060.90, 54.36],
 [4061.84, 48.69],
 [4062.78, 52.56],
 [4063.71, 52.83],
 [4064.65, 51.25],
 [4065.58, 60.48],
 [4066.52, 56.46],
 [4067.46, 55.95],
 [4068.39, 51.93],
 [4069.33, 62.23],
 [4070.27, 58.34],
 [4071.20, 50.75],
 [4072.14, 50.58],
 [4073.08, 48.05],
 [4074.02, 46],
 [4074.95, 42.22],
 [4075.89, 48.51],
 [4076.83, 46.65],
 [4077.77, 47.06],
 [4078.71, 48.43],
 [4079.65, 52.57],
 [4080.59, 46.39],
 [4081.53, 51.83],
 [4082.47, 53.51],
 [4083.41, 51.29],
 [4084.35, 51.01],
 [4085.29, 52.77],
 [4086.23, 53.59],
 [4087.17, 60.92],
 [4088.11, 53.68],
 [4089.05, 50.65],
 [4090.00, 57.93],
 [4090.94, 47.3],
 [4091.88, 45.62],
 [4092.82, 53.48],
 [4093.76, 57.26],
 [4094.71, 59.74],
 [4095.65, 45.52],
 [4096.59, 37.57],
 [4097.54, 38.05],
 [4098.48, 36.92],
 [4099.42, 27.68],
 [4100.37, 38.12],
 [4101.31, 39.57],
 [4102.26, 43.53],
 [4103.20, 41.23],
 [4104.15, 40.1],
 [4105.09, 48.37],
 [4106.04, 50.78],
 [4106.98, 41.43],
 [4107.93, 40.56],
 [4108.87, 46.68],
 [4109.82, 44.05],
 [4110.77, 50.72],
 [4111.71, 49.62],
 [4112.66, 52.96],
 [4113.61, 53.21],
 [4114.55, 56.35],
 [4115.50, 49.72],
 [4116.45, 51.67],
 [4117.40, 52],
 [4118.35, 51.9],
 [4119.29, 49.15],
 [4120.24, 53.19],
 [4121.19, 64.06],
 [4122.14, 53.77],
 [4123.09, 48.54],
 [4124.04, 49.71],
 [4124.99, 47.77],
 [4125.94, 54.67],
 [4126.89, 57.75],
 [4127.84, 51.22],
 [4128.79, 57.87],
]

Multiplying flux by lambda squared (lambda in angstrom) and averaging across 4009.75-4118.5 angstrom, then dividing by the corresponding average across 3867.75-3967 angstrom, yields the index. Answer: 1.3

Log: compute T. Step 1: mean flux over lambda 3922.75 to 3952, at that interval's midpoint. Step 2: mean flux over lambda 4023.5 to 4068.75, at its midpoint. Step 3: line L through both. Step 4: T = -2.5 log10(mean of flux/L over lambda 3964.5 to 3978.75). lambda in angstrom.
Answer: 0.50 mag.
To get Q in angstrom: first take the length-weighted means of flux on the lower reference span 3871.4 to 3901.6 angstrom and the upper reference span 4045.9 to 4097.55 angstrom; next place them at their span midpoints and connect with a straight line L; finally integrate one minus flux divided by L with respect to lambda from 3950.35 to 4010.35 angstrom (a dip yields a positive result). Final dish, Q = 2.4 angstrom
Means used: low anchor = 39.1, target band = 43.4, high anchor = 50.9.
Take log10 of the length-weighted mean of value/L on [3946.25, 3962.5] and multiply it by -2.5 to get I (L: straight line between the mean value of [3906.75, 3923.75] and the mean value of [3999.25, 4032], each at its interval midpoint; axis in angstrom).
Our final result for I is 0.09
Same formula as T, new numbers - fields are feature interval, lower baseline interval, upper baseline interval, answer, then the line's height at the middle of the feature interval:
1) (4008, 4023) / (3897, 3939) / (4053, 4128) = -0.178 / 46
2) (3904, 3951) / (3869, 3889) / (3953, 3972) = -0.136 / 36.8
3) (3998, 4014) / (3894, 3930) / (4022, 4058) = -0.125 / 48.8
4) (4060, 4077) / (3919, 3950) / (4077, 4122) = -0.111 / 47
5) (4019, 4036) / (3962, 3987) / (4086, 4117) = -0.249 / 39.8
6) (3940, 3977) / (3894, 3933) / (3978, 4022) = 0.260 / 47.3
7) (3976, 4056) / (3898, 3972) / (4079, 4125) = -0.157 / 44.2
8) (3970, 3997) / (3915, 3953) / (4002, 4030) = 0.136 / 48.5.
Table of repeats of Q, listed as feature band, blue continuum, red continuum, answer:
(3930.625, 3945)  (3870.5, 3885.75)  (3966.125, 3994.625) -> 2.2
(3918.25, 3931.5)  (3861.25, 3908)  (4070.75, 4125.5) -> 0.3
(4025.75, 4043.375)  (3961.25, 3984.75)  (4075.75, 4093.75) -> -3.5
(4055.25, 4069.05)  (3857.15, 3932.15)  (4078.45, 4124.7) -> -1.3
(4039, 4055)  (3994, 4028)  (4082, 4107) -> 0.6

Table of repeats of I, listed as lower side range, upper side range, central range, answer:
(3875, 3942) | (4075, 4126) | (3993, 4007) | -0.23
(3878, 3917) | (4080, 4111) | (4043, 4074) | -0.10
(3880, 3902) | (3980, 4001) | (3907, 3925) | -0.10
